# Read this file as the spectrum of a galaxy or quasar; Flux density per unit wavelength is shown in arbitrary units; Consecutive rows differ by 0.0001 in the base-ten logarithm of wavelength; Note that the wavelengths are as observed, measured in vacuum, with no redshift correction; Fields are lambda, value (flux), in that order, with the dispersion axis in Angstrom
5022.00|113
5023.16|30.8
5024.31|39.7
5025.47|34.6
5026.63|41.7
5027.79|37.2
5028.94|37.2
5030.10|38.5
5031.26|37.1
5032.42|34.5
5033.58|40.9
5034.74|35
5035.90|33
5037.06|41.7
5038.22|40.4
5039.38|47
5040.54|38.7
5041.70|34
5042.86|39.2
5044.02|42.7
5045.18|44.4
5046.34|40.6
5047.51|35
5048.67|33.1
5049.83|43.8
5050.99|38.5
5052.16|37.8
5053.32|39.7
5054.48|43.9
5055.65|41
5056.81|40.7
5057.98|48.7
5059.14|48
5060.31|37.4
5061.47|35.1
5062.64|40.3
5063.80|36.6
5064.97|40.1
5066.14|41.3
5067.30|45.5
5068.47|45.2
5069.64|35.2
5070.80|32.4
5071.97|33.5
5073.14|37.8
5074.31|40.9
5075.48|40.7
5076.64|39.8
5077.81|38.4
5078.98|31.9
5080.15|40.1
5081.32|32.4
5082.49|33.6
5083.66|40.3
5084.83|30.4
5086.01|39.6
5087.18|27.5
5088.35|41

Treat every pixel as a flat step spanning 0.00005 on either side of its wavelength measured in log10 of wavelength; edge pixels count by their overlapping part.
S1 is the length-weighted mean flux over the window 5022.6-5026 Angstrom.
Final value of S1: 35.1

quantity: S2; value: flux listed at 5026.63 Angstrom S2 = 41.7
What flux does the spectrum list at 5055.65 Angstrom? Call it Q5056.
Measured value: 41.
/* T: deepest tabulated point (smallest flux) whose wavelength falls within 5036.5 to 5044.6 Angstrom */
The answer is 34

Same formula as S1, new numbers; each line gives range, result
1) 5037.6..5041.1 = 42.1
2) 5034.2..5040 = 39.4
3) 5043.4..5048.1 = 40.6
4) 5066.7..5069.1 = 45.1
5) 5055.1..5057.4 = 40.8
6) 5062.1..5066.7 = 39.5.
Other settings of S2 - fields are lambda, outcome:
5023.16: 30.8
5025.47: 34.6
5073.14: 37.8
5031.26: 37.1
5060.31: 37.4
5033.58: 40.9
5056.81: 40.7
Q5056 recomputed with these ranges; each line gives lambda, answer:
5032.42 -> 34.5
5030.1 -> 38.5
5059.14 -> 48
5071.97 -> 33.5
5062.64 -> 40.3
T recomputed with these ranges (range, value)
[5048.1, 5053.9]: 33.1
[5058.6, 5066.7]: 35.1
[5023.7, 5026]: 34.6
